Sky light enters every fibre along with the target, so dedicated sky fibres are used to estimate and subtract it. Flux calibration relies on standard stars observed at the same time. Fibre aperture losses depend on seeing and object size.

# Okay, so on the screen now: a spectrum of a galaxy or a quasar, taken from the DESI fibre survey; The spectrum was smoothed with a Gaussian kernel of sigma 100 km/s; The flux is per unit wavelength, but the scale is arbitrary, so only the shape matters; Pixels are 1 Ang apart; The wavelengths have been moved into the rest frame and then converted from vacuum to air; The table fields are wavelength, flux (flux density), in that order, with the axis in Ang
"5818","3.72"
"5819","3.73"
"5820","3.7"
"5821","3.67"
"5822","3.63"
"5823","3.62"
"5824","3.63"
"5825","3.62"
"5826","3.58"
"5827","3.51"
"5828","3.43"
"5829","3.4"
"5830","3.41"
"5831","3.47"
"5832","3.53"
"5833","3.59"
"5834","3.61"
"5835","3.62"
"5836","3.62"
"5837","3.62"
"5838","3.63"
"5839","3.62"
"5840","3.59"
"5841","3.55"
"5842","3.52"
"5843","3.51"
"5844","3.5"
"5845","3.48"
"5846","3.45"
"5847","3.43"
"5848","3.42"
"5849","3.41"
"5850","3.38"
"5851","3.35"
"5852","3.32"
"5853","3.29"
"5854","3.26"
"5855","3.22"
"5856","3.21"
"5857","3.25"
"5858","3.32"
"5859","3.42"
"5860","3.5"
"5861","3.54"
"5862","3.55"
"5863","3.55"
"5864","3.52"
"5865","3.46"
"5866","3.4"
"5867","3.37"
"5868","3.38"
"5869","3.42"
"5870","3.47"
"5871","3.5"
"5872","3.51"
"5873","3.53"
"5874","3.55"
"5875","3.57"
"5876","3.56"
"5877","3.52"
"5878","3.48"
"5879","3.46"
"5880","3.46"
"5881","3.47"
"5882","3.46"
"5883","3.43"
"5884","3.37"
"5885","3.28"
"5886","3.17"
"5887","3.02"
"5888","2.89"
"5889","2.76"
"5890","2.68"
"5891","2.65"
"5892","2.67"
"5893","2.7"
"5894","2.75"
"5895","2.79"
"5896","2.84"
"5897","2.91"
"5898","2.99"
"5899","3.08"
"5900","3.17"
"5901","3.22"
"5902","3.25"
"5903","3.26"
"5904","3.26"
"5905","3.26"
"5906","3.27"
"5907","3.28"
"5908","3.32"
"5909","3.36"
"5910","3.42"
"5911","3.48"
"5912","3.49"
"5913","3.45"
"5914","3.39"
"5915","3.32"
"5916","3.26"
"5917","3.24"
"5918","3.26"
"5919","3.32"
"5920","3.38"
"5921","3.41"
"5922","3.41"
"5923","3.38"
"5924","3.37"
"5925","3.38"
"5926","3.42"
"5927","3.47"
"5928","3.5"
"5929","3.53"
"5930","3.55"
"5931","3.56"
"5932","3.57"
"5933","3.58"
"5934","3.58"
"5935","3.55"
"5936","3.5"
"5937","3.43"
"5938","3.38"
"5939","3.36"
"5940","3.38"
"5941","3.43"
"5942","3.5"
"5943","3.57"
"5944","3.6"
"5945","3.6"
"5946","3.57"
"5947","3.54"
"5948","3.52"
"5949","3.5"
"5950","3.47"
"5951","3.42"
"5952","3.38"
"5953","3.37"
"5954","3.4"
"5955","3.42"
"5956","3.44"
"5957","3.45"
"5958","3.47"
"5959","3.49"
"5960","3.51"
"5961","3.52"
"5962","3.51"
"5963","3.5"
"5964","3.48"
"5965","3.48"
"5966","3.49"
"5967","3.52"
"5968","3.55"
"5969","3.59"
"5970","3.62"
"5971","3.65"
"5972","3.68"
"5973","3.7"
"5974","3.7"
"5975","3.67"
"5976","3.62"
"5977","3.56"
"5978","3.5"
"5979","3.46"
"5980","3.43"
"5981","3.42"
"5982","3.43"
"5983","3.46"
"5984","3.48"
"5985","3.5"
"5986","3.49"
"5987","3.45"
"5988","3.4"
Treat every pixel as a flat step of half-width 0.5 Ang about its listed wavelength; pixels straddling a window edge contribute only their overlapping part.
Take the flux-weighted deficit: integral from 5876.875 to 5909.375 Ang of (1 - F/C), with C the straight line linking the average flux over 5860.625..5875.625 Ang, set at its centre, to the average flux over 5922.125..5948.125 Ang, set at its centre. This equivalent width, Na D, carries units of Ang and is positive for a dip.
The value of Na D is 3.3 Ang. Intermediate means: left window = 3.49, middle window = 3.13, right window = 3.49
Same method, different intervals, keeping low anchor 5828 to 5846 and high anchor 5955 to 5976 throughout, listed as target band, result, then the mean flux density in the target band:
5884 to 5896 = 2.3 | 2.87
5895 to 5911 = 1.6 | 3.19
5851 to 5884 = 1.0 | 3.43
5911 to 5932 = 0.8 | 3.41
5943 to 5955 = 0.2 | 3.49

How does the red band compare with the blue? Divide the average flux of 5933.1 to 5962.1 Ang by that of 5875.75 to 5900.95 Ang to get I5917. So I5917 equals 1.12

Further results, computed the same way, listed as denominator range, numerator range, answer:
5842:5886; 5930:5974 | 1.02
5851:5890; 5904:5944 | 1.01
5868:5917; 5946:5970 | 1.08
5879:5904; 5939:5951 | 1.14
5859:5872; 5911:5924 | 0.97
